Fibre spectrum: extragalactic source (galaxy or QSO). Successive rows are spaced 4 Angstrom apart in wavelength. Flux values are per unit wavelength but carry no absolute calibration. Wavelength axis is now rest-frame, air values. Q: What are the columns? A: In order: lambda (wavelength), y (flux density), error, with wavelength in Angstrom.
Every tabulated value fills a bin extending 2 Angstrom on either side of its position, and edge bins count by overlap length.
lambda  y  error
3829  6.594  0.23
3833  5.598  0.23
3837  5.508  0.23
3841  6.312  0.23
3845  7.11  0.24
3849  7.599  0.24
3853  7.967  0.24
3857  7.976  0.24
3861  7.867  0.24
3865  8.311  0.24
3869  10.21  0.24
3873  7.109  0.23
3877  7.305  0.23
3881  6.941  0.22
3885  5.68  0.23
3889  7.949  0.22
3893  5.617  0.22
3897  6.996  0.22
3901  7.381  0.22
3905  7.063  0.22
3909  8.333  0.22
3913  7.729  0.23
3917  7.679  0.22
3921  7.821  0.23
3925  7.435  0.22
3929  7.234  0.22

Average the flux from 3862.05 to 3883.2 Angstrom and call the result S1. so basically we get 7.95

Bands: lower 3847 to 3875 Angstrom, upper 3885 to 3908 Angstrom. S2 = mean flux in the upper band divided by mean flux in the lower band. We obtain 0.9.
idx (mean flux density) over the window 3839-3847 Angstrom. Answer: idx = 6.71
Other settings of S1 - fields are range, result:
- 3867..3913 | 7.34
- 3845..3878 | 8.01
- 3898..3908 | 7.31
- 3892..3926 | 7.39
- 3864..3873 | 8.89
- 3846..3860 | 7.8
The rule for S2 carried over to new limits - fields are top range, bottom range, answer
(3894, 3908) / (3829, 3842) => 1.21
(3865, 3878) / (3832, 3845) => 1.38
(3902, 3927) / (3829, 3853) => 1.17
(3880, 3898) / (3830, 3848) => 1.06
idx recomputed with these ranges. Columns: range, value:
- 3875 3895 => 6.7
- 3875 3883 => 7.12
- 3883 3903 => 6.72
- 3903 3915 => 7.71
